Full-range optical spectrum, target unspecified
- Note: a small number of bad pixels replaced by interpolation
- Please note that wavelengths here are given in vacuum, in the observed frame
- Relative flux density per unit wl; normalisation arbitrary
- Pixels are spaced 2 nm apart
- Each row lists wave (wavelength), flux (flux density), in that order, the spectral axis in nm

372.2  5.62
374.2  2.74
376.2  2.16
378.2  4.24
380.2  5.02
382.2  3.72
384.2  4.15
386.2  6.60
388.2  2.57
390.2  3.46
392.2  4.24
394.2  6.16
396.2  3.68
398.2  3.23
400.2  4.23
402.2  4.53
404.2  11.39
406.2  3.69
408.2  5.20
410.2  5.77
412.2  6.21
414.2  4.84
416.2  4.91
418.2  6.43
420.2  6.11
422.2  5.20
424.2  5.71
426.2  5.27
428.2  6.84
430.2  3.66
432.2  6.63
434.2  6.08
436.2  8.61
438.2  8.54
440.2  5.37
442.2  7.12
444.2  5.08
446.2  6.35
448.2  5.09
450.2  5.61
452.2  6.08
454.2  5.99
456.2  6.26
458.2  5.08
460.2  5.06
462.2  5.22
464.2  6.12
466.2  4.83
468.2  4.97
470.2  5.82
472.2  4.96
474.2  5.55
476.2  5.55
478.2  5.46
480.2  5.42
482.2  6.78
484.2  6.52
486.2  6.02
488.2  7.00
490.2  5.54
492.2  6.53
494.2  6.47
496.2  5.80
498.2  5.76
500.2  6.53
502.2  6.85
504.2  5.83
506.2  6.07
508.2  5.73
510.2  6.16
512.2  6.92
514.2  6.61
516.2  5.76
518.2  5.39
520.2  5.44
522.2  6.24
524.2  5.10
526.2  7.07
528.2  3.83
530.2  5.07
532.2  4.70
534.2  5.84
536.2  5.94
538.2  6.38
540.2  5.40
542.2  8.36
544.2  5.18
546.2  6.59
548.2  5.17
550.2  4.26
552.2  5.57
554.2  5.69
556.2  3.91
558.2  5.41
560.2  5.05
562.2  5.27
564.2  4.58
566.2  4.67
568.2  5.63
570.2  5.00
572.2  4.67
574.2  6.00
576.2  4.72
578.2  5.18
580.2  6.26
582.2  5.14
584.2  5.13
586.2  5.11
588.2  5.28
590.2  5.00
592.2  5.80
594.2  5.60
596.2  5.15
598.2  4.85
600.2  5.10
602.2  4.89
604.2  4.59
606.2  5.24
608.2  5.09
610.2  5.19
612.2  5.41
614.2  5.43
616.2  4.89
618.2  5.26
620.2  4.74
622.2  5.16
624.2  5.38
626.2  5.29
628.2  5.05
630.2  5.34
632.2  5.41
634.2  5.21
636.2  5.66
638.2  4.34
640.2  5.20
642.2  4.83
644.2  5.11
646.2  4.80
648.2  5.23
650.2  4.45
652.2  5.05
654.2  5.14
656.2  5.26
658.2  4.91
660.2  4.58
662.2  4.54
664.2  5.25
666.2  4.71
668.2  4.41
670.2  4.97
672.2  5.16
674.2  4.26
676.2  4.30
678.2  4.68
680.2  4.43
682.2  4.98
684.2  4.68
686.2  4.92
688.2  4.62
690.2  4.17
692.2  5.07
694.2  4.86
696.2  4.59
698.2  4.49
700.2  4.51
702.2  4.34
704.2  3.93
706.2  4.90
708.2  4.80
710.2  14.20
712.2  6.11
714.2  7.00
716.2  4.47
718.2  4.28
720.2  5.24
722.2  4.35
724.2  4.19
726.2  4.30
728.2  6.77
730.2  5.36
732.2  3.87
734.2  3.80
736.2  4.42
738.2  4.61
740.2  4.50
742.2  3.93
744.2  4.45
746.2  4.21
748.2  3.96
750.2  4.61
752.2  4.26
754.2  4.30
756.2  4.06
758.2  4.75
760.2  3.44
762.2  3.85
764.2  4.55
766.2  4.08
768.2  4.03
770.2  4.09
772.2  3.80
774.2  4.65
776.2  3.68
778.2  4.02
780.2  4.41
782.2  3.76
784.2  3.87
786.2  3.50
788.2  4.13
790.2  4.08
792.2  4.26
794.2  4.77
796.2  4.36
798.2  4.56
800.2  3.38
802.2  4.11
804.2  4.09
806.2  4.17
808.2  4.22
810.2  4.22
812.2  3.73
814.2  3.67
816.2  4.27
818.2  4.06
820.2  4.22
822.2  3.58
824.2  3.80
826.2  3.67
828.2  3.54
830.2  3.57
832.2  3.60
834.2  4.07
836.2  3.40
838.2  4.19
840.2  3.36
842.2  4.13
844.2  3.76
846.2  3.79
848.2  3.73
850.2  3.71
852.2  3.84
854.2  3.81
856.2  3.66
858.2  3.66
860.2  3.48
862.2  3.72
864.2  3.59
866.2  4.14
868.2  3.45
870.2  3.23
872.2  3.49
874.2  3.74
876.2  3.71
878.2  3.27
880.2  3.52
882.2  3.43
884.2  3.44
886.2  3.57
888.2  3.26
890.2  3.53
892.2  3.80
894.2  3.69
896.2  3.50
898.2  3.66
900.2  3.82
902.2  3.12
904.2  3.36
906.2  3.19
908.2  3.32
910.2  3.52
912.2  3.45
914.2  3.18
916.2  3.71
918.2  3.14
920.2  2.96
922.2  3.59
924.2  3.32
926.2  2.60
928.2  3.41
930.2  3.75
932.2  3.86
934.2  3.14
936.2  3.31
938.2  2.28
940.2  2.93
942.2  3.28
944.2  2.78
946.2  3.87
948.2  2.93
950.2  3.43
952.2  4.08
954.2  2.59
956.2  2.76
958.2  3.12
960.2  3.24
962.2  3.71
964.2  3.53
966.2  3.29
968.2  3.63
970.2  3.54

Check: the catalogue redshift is 0.08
